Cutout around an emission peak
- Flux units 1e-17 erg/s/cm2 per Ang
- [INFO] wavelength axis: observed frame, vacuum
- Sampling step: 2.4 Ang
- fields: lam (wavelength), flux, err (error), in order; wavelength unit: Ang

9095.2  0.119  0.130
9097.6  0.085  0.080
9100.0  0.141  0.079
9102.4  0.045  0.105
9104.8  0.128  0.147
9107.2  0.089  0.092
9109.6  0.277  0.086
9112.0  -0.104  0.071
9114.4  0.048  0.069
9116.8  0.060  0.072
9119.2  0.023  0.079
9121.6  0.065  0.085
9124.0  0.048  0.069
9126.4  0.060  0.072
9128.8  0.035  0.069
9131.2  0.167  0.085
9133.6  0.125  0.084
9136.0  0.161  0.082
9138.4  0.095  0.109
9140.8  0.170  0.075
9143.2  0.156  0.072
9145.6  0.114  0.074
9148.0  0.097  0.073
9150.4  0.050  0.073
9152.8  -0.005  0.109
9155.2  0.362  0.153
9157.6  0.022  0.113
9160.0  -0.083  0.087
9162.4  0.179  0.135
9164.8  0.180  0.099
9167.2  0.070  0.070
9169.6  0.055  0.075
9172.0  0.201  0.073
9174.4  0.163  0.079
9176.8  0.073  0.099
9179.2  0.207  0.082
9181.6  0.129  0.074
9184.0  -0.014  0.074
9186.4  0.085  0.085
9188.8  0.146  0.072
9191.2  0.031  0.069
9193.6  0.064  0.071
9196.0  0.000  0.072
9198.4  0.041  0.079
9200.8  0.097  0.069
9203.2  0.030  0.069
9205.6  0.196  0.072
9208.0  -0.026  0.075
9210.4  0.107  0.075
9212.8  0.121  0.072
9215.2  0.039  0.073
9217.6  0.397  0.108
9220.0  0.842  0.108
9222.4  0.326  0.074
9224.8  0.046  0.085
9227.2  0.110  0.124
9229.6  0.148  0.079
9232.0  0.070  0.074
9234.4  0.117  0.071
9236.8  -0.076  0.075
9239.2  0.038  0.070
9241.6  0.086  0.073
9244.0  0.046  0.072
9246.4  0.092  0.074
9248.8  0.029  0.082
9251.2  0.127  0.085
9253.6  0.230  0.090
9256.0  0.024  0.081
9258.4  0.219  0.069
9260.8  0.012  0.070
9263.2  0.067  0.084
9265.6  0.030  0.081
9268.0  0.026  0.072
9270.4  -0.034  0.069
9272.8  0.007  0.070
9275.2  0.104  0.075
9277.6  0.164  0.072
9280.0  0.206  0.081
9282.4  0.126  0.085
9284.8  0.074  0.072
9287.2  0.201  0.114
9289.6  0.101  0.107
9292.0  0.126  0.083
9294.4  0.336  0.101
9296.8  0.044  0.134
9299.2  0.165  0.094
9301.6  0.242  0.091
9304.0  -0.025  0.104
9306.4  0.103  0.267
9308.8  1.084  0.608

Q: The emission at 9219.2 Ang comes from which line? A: Hbeta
